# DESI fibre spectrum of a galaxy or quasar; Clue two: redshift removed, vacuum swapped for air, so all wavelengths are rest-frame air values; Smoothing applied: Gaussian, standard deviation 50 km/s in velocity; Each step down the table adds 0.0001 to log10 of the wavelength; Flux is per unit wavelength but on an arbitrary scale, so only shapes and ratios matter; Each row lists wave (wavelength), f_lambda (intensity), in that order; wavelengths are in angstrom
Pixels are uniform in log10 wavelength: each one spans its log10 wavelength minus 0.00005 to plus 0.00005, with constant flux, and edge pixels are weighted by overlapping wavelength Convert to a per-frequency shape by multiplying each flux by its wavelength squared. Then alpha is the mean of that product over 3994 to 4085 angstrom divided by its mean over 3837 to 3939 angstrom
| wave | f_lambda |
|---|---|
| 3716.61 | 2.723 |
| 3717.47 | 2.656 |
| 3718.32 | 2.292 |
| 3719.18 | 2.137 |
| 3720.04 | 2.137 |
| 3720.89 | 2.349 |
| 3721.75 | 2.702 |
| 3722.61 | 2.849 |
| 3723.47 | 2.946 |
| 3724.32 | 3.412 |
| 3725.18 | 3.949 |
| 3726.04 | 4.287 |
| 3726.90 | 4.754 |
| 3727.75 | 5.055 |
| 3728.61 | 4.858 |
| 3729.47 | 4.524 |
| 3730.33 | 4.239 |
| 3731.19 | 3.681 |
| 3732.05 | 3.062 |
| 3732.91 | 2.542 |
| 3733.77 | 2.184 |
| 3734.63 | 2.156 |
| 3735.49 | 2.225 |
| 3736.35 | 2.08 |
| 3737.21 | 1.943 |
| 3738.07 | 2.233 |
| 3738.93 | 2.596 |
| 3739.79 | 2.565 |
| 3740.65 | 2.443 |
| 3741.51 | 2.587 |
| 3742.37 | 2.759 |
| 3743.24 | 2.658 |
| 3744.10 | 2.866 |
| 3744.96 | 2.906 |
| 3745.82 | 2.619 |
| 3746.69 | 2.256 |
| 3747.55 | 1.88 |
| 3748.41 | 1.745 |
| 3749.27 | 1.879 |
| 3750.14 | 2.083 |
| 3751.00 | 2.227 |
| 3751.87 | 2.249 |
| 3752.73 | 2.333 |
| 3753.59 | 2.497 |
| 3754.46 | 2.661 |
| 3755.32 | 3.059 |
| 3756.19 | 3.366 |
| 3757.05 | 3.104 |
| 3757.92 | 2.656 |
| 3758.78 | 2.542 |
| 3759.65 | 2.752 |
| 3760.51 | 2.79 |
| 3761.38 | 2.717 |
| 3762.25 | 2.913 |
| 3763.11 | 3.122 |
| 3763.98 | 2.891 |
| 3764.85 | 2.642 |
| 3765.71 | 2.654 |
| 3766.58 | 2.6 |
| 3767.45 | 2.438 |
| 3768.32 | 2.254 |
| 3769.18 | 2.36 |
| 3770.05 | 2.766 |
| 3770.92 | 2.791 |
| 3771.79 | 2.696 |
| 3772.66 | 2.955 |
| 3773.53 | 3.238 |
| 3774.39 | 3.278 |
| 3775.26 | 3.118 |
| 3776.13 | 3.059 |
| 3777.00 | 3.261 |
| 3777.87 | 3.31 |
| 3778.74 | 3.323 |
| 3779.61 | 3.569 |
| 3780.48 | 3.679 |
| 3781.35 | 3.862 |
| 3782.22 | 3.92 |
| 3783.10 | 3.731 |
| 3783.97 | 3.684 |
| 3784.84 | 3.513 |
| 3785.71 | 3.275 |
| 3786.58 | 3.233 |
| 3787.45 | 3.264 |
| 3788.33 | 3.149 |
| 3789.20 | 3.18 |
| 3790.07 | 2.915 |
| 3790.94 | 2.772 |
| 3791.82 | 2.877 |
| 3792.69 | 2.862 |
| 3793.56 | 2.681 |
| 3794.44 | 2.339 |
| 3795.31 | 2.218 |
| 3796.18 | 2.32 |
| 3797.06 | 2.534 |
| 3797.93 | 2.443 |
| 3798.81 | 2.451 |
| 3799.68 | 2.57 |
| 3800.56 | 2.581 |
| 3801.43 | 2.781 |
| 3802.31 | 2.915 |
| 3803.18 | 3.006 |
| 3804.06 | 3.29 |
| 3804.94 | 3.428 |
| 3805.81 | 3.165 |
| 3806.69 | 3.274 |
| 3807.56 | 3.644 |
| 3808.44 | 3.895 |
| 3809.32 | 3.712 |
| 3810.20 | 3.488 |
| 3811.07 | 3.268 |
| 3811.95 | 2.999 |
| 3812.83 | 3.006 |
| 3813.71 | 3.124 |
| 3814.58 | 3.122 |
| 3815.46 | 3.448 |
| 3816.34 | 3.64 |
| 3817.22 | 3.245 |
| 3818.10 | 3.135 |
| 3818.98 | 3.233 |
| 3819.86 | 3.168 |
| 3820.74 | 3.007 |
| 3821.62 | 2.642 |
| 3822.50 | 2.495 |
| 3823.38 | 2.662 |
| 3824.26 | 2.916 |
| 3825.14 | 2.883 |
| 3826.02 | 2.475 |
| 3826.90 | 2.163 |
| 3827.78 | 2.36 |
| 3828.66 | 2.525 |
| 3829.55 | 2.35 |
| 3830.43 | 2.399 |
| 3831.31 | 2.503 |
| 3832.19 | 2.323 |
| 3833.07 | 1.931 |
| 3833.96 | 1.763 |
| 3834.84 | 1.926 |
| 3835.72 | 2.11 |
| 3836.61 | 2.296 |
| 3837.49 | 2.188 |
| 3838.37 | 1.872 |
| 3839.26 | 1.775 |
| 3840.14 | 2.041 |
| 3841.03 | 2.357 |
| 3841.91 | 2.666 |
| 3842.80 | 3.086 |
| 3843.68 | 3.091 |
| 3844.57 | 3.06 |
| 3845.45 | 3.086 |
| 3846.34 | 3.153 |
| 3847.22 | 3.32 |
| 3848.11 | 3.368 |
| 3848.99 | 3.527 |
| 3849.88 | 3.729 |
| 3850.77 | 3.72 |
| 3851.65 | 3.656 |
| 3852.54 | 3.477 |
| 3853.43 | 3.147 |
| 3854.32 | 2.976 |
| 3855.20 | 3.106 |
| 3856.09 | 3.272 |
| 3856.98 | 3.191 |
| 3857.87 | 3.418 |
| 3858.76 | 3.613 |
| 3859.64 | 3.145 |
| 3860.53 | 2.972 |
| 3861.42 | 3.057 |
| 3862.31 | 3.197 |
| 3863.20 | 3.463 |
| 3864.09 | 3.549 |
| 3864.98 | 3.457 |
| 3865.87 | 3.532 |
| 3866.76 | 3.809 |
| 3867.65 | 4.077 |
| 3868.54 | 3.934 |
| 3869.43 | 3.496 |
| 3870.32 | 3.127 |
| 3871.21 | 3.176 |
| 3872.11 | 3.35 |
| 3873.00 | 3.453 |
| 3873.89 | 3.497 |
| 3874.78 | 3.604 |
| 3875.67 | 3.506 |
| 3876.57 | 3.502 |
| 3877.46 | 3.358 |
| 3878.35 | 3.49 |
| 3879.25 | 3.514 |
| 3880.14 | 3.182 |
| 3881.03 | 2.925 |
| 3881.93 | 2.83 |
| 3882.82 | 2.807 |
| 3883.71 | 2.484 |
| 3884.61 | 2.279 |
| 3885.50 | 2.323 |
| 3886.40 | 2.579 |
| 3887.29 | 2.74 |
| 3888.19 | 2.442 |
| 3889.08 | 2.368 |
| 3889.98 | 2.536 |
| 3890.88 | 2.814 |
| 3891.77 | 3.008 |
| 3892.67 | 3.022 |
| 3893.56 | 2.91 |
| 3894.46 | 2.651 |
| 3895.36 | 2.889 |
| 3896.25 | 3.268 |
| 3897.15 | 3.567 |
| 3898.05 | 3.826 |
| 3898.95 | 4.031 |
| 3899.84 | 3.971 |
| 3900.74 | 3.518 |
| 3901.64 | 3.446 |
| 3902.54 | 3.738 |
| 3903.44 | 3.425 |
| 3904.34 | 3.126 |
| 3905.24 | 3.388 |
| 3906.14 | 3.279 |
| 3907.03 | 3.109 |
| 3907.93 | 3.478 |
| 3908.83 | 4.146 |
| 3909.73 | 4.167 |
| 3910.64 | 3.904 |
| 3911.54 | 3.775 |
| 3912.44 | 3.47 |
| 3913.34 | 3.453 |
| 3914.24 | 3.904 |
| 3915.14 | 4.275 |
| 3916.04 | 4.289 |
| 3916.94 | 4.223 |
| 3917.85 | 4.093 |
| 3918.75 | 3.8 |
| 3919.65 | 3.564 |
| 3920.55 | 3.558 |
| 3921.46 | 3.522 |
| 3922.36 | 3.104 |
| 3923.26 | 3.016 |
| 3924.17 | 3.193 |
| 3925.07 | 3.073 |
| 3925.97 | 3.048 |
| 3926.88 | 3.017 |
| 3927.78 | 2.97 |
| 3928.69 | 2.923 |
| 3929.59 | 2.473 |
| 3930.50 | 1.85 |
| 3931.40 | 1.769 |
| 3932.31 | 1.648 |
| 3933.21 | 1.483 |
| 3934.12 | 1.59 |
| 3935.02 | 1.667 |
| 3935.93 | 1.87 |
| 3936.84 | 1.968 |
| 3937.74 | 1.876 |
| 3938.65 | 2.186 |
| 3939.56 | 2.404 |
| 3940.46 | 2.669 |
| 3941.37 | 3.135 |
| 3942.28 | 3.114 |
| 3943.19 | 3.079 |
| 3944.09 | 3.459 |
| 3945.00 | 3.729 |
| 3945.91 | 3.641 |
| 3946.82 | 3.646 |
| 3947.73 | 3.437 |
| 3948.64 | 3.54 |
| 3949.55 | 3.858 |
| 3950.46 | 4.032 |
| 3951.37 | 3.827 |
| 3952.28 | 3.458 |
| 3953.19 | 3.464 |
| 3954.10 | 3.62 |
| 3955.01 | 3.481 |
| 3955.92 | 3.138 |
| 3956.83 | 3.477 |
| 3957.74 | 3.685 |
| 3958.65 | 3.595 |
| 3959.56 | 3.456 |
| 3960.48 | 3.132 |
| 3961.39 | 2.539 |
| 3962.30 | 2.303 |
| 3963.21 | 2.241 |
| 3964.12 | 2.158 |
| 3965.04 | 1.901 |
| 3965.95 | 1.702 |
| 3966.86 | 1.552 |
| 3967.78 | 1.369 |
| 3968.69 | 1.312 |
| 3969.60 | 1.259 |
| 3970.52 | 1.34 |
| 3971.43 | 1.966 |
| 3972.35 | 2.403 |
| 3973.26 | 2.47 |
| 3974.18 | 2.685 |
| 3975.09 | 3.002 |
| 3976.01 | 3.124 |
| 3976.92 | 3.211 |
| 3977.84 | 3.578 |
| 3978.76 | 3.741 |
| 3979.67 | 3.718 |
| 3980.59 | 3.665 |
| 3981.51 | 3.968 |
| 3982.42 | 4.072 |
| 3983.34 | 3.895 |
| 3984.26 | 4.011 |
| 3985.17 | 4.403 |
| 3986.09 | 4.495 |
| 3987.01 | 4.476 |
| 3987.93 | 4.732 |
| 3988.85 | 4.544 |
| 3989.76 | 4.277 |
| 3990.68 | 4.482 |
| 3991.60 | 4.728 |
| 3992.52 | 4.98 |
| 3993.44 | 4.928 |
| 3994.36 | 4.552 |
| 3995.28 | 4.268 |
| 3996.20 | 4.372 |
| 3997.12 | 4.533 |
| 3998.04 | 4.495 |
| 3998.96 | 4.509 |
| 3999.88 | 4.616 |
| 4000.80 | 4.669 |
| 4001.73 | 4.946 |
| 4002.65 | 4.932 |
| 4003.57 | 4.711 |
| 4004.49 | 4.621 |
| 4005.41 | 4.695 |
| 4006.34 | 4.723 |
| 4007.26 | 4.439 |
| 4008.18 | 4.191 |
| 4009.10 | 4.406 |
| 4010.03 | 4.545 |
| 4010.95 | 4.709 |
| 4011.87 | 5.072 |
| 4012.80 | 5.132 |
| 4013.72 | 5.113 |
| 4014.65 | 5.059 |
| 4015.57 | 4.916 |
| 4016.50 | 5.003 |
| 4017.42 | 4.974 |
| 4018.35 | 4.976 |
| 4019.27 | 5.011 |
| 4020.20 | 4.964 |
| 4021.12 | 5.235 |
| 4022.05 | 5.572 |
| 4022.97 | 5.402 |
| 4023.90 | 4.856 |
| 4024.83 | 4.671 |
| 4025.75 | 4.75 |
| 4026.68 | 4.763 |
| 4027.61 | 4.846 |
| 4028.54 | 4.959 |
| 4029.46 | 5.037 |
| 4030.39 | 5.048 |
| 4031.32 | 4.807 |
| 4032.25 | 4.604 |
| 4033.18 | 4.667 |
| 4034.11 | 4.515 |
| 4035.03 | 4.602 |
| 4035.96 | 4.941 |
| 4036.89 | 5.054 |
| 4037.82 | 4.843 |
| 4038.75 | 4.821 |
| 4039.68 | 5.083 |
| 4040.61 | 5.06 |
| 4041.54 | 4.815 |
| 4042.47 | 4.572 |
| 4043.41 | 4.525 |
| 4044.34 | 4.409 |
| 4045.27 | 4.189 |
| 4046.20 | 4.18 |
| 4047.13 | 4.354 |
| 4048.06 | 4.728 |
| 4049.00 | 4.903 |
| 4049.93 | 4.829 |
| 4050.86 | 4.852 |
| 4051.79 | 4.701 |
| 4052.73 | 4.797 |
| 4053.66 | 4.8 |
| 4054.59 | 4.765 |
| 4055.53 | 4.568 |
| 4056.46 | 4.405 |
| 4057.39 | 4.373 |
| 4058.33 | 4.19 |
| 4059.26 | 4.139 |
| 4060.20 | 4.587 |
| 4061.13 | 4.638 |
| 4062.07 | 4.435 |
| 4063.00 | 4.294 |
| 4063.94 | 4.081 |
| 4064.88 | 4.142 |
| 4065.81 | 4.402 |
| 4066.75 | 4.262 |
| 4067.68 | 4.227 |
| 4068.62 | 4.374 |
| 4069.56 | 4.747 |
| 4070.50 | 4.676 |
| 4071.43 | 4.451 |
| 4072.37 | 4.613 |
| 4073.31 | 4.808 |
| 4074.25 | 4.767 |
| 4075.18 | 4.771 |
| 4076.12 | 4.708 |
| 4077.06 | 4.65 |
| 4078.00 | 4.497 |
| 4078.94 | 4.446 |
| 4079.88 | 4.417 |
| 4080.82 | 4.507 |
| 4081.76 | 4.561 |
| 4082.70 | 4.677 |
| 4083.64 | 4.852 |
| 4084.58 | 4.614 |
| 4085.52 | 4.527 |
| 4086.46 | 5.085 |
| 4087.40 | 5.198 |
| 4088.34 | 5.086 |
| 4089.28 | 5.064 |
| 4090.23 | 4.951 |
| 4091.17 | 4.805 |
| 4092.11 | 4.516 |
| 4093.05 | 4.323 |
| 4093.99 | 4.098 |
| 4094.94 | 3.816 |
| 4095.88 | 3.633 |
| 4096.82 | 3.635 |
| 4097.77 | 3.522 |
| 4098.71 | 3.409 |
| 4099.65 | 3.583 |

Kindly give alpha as 1.62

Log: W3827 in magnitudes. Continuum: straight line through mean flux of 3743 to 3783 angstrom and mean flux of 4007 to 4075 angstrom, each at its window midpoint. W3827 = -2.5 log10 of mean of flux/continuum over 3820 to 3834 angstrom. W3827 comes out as 0.282 mag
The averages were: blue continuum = 2.8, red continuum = 4.7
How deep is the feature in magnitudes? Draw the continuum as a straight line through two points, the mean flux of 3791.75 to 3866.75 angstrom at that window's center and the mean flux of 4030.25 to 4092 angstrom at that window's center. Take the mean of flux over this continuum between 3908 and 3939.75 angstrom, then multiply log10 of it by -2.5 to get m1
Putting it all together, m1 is 0.19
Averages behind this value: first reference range 2.92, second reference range 4.63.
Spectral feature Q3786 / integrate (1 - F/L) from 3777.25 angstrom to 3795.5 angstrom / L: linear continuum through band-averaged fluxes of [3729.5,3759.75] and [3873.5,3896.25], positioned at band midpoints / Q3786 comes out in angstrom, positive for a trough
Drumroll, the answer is -3.62 angstrom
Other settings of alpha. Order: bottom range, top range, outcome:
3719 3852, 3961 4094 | 1.70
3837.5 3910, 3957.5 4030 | 1.34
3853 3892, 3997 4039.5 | 1.64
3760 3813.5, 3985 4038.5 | 1.77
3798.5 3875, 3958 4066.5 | 1.53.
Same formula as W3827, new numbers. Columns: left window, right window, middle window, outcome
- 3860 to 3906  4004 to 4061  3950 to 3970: 0.40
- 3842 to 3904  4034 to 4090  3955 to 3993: 0.24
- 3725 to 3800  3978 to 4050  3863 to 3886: 0.12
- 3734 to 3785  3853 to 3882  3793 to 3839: 0.11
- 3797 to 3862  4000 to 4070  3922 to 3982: 0.39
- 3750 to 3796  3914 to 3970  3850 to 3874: -0.17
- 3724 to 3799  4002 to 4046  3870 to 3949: 0.27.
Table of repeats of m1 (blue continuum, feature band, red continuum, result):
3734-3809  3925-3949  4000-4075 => 0.455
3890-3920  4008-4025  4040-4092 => -0.159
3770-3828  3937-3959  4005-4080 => 0.228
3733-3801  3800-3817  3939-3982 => -0.161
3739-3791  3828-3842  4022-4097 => 0.444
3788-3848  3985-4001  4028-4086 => -0.110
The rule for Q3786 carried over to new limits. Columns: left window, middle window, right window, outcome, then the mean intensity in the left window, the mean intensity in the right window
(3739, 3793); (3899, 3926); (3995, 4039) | 2.6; 2.86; 4.81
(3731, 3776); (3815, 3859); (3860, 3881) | 5.1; 2.61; 3.44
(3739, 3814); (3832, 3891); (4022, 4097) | 6.9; 2.89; 4.63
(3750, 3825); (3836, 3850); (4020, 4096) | 2.4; 2.98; 4.66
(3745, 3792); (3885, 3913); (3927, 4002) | -1.3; 2.88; 3.22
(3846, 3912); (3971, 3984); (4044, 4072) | 2.3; 3.3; 4.48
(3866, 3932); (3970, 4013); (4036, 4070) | -0.6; 3.28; 4.56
